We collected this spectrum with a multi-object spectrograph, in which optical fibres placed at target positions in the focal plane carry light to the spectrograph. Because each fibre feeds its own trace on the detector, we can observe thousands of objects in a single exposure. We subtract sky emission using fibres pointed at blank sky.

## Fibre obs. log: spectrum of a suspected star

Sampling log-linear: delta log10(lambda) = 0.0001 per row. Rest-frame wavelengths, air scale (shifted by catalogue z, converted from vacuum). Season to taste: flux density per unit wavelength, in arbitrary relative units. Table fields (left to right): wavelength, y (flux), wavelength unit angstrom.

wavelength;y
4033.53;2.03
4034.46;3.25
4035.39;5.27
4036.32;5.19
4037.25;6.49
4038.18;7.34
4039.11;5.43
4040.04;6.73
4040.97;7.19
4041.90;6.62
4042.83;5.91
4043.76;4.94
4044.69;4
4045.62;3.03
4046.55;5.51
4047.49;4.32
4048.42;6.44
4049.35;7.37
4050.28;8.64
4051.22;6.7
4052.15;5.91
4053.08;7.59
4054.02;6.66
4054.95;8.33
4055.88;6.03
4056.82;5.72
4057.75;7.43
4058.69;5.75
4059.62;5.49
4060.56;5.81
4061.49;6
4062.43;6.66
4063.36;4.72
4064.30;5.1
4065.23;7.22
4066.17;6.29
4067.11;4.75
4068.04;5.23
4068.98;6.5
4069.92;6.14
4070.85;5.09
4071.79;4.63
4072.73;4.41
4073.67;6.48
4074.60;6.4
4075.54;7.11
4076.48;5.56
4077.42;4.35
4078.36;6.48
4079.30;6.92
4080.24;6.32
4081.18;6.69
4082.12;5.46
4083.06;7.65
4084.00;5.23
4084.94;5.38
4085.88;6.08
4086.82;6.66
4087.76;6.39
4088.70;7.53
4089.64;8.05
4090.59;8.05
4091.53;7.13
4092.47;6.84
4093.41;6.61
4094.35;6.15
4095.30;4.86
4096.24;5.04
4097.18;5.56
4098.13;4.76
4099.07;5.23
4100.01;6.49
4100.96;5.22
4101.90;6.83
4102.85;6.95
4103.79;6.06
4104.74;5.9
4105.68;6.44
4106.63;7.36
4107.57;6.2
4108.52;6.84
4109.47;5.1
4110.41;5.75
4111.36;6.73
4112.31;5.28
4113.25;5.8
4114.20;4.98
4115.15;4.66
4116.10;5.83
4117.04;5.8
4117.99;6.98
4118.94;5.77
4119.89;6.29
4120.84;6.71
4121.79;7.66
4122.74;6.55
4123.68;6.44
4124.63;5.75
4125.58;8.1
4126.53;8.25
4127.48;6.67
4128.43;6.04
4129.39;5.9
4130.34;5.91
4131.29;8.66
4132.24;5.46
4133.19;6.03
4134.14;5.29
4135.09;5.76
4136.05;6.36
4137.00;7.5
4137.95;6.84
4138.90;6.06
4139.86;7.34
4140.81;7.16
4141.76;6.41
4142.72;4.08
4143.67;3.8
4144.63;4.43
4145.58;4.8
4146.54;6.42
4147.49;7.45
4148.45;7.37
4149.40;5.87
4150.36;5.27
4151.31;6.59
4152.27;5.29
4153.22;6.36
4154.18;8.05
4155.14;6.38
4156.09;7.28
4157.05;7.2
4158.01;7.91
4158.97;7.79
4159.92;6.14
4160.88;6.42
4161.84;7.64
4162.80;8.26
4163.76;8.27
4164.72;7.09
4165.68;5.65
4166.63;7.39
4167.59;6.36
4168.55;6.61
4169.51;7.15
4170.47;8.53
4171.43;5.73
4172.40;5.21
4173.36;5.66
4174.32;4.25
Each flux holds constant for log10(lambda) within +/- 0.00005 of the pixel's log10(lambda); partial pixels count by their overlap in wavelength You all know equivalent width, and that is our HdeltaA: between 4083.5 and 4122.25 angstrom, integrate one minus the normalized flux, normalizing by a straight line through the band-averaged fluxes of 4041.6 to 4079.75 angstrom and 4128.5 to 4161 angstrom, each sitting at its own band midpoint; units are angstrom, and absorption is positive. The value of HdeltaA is -0.20 angstrom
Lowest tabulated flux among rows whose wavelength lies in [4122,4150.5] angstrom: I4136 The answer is 3.8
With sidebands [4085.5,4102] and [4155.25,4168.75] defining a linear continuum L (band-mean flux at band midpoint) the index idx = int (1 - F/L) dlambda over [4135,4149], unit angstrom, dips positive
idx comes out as 1.5 angstrom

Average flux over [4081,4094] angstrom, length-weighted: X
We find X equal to 6.7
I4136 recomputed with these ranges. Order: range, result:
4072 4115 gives 4.35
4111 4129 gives 4.66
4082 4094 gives 5.23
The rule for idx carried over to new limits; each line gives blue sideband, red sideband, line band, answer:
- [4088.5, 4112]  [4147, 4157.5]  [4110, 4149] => 1.6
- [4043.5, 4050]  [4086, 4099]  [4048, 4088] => -3.2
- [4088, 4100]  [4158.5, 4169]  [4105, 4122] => 1.1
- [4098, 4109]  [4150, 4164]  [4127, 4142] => 0.5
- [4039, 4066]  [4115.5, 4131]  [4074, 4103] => 0.4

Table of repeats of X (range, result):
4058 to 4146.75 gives 6.11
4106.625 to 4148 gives 6.2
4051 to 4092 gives 6.23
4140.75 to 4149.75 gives 5.71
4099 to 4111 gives 6.22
